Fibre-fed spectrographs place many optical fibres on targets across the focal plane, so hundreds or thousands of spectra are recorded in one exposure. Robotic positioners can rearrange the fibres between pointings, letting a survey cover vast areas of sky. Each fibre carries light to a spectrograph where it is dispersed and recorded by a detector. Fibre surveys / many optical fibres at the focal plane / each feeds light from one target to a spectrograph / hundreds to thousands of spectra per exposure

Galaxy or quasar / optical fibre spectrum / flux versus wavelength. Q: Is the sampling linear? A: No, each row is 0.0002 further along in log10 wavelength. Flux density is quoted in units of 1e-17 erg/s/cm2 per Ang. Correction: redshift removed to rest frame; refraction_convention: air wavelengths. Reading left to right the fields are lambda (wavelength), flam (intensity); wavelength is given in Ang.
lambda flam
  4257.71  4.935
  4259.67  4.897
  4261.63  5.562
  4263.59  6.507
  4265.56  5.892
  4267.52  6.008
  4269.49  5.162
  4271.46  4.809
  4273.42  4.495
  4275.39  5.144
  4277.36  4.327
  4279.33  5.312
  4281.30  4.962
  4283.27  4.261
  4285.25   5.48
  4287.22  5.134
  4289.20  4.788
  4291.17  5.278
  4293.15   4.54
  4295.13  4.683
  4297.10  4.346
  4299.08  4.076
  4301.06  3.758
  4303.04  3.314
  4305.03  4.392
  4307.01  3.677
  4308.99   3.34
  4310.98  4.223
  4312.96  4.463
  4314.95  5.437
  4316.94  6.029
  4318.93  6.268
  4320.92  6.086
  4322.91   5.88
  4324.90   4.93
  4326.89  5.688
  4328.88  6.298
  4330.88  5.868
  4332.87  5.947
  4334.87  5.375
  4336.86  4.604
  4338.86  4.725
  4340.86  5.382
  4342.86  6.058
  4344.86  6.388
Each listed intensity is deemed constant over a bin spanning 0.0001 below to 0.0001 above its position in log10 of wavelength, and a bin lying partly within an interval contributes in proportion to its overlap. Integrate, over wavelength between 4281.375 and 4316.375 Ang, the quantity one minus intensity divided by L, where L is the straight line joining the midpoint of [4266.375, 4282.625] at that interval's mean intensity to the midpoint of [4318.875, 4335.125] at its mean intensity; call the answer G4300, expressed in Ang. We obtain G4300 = 6.0 Ang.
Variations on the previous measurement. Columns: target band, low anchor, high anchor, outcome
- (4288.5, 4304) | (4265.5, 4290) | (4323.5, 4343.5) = 2.5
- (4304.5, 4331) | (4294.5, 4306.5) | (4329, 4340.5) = -2.4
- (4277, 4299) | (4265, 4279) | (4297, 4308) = -1.7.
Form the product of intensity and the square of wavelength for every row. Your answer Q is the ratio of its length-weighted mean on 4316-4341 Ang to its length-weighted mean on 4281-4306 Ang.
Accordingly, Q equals 1.3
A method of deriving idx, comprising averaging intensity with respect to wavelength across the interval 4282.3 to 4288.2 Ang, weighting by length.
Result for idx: 4.96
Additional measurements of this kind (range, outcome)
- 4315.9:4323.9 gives 6.06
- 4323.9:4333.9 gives 5.75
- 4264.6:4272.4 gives 5.47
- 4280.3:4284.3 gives 4.62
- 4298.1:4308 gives 3.84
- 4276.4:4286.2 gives 4.87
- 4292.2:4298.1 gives 4.53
